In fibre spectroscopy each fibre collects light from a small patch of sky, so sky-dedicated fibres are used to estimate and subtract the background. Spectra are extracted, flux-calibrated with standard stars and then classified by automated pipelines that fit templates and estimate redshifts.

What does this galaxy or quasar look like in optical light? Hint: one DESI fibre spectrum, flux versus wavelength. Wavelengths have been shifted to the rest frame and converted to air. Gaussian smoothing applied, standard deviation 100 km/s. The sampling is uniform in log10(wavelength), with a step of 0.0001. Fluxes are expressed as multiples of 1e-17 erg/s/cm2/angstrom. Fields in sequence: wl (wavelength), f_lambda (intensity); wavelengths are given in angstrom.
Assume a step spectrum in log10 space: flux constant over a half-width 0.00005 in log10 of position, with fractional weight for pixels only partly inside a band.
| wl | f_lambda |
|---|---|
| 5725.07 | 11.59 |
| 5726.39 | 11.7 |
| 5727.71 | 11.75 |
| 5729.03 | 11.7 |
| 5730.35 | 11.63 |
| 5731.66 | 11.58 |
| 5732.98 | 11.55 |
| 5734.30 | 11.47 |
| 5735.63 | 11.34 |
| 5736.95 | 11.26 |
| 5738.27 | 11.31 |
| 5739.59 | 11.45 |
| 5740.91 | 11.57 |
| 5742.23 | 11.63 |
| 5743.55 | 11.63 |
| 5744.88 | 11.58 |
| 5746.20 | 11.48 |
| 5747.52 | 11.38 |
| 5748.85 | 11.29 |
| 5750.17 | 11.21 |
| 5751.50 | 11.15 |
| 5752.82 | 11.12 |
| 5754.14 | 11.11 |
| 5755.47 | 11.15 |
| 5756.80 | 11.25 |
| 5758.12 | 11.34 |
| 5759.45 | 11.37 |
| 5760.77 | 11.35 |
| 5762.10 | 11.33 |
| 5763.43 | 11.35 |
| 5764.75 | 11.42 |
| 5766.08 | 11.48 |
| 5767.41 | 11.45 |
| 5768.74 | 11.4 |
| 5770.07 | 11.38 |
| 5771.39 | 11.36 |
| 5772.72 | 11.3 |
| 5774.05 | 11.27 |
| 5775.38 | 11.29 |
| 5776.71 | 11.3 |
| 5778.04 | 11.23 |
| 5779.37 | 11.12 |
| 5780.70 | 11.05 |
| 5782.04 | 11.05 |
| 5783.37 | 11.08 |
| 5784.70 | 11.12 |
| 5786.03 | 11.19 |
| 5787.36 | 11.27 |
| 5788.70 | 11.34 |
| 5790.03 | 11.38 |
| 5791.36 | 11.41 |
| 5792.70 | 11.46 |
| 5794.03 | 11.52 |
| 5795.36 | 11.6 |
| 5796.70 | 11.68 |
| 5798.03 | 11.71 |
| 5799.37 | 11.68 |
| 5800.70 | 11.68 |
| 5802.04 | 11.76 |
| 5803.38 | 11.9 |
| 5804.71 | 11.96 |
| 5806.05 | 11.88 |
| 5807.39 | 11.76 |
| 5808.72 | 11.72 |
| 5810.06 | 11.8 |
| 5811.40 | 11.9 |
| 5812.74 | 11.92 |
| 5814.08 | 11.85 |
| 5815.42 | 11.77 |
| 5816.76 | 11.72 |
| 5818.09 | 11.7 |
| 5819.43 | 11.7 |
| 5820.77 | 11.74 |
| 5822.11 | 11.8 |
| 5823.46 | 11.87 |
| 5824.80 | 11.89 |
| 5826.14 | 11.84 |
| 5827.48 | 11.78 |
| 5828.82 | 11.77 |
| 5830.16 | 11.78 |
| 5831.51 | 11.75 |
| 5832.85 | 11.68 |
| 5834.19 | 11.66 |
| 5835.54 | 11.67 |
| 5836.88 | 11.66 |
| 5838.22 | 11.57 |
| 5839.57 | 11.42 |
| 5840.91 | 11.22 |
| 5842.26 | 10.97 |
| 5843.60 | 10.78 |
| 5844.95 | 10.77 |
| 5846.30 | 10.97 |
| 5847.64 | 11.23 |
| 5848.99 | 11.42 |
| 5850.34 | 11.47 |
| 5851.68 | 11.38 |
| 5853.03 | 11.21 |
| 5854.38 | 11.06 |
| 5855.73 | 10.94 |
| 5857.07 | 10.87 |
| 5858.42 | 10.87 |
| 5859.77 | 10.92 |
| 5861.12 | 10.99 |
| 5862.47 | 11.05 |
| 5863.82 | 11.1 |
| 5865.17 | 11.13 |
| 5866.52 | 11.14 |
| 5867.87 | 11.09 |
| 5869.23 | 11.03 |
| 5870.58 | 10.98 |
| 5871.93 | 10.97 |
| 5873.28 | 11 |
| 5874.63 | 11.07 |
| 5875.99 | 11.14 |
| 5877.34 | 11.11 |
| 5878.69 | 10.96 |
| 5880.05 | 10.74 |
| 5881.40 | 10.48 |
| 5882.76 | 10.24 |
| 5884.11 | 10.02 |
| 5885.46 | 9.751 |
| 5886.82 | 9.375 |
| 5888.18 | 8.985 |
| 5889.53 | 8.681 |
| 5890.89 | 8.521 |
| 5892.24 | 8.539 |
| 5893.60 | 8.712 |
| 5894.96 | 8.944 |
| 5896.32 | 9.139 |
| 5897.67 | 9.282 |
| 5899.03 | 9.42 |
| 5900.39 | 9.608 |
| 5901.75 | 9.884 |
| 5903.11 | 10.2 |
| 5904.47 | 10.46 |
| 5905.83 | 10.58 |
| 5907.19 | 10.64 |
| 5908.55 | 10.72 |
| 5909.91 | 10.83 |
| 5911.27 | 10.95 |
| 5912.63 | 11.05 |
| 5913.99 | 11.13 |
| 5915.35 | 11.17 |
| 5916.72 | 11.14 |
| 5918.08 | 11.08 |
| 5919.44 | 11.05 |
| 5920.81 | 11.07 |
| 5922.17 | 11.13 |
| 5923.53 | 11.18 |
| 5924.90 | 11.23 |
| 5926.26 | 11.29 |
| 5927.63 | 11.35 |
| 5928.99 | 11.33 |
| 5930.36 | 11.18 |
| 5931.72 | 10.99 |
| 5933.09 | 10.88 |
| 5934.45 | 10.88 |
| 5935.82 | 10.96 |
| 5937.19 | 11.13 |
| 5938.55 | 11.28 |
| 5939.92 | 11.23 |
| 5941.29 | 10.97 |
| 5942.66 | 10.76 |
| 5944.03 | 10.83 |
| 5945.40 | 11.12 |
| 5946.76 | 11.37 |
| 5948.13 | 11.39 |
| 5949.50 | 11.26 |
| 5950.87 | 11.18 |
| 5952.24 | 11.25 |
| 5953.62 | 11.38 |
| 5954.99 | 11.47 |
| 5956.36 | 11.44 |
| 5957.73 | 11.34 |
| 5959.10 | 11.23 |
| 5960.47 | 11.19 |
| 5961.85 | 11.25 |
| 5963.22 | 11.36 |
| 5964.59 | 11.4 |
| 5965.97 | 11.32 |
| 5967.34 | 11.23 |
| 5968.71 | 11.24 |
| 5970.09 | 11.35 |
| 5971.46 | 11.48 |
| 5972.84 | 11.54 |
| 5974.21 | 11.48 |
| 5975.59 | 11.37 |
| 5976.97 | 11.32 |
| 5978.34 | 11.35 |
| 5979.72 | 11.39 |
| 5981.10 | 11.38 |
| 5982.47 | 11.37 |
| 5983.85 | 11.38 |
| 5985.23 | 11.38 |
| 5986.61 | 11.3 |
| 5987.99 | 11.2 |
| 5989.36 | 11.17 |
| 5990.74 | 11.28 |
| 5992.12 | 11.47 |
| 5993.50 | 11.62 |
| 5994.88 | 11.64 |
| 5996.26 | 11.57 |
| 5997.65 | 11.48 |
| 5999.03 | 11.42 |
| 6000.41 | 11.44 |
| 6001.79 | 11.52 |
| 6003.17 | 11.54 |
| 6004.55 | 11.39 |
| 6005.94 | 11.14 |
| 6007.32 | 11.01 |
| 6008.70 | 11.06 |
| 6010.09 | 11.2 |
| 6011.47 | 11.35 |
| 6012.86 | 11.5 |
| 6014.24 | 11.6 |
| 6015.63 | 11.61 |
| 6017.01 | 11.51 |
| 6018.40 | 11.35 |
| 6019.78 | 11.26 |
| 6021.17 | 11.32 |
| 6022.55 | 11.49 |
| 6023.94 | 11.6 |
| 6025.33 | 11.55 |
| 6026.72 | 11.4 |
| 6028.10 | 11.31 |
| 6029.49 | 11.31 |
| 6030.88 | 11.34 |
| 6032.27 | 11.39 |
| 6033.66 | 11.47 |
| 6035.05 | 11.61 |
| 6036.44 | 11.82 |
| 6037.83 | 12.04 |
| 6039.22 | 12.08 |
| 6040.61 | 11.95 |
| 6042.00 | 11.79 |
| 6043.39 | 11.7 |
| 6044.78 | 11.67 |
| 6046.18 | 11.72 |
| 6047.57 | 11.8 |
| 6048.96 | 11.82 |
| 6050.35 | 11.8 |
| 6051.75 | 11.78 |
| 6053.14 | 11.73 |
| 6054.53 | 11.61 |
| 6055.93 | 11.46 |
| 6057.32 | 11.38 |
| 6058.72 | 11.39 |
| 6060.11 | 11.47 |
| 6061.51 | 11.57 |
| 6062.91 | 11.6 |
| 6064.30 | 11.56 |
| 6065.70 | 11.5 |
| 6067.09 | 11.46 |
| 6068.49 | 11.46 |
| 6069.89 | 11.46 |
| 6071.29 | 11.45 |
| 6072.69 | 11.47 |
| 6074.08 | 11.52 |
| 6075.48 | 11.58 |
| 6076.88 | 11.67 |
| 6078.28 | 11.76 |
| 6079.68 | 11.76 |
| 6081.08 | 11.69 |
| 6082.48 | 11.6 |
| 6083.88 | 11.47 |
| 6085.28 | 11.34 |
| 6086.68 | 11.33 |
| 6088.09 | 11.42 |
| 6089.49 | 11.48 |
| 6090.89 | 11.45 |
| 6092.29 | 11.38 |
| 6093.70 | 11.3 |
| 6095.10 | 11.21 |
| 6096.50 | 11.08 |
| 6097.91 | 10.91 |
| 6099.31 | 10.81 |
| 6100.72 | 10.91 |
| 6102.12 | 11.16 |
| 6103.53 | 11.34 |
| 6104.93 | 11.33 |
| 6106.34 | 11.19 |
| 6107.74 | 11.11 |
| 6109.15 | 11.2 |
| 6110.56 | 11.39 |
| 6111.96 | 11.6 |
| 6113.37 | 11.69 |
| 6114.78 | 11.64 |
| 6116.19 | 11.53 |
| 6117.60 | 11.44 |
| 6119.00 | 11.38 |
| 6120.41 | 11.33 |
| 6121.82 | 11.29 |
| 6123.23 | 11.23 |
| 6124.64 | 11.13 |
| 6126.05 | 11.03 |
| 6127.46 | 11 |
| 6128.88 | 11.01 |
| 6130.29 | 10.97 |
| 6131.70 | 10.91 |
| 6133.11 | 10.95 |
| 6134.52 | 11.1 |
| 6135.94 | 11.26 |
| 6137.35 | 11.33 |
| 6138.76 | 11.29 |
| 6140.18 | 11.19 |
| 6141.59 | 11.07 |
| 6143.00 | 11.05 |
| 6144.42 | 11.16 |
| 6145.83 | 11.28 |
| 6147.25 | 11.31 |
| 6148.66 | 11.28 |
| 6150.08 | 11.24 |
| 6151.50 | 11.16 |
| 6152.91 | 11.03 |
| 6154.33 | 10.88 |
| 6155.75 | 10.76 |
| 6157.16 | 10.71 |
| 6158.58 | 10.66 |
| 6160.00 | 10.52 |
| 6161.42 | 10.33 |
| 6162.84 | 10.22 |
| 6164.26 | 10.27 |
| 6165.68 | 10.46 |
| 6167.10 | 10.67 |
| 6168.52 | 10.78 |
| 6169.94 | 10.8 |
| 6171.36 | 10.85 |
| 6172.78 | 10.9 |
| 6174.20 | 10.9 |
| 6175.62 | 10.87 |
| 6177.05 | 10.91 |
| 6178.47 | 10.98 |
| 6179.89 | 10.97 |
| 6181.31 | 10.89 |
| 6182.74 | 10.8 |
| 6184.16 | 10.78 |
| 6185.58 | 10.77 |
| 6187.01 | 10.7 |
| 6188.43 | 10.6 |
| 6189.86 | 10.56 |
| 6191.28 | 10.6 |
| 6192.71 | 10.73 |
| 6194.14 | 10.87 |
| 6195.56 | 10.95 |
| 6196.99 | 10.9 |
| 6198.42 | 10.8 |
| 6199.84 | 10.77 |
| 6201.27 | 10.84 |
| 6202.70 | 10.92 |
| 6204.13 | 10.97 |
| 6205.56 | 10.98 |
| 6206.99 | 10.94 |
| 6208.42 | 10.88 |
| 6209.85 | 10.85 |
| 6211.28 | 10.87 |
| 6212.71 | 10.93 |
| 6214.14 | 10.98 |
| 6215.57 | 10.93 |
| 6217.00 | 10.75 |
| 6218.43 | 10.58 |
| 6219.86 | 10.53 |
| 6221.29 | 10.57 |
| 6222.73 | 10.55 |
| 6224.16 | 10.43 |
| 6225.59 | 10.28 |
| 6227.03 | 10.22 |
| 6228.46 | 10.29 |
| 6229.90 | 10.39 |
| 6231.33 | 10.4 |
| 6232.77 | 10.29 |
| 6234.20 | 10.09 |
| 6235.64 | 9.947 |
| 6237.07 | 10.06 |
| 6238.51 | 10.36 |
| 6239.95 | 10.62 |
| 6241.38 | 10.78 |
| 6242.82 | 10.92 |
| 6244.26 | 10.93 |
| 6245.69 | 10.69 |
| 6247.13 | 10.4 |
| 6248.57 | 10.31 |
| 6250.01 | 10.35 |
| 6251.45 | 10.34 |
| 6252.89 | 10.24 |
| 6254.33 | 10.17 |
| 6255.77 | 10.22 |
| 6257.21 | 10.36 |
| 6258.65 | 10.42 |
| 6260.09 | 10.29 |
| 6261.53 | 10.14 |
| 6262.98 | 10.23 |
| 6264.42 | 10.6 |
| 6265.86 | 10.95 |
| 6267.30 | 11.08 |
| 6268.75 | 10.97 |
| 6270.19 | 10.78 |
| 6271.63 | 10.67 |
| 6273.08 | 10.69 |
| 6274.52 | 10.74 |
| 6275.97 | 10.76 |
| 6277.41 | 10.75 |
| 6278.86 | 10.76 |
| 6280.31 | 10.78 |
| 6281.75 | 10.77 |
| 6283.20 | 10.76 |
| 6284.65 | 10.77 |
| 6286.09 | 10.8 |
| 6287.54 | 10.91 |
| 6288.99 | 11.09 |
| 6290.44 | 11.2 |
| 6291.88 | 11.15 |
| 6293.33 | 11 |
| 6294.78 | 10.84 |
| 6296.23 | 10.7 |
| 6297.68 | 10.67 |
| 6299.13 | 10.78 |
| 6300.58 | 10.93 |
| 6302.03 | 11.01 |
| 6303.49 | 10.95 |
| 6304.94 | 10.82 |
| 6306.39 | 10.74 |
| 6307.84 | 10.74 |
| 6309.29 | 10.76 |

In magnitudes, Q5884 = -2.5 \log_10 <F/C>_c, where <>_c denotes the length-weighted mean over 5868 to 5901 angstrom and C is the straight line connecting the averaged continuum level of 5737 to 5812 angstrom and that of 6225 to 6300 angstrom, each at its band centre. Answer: 0.131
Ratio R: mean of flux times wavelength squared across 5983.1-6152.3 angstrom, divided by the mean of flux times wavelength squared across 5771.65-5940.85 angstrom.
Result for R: 1.1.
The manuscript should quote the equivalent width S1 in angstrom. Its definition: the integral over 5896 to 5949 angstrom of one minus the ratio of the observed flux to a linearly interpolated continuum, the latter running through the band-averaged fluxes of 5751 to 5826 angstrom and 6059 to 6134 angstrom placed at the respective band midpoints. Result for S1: 2.8 angstrom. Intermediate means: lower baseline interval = 11.5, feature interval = 10.8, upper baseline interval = 11.3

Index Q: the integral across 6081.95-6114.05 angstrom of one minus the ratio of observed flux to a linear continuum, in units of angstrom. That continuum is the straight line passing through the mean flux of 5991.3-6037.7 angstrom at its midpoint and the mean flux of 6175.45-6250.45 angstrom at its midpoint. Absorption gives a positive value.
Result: -0.5 angstrom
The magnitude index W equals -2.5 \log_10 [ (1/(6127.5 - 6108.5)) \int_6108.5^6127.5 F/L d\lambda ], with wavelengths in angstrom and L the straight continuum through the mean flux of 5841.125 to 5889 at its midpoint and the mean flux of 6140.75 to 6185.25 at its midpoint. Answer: -0.05 mag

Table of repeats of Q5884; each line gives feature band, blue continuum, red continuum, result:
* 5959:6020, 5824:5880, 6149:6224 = -0.03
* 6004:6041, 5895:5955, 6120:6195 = -0.06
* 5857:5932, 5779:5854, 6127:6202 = 0.09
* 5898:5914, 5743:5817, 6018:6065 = 0.11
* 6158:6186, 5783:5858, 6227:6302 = 0.01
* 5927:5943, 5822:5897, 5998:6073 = 0.00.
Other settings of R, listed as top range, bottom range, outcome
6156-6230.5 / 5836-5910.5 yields 1.13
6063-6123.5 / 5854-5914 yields 1.18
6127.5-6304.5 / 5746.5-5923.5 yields 1.10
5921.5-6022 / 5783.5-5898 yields 1.07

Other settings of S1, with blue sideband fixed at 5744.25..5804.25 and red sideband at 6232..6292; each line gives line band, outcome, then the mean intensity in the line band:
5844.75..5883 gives 0.7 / 11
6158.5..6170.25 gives 0.3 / 10.5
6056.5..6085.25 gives -1.7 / 11.5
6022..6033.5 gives -0.5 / 11.4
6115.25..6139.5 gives -0.9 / 11.2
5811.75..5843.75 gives -1.1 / 11.7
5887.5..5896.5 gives 1.9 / 8.77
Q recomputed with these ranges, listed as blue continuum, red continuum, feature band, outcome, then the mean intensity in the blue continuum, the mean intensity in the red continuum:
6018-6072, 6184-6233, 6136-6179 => 0.3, 11.6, 10.7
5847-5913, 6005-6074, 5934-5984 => -1.3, 10.4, 11.5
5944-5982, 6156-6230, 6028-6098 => -3.1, 11.3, 10.7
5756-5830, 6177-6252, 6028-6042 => -0.8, 11.5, 10.7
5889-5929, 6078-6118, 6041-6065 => -1.1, 10.3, 11.4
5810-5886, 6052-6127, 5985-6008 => -0.1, 11.3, 11.4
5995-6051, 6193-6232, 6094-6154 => -0.6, 11.5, 10.7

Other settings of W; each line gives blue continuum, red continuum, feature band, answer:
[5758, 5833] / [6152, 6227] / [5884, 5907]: 0.201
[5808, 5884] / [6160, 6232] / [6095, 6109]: -0.023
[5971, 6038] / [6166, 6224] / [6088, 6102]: -0.006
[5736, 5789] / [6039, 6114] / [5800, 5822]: -0.043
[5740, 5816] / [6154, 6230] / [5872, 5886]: 0.059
